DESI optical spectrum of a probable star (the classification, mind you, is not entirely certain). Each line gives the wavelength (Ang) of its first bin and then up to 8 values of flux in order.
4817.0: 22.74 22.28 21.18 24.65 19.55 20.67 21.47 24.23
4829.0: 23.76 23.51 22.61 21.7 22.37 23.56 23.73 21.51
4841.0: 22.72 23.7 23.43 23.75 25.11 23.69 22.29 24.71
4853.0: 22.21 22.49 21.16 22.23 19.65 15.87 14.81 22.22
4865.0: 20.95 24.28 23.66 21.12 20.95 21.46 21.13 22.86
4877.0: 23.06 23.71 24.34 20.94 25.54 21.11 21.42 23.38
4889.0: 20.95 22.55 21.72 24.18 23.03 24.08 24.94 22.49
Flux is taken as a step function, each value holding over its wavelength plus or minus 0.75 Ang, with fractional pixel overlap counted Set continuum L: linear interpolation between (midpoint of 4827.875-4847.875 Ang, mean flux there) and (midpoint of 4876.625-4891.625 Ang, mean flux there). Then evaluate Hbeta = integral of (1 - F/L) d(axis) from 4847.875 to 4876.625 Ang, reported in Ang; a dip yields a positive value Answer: 1.82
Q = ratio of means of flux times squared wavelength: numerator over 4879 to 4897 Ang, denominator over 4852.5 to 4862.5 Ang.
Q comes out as 1.2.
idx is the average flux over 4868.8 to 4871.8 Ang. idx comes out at 21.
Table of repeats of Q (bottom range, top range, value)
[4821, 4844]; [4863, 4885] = 1.01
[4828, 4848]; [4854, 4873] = 0.91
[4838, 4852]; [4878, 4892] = 0.98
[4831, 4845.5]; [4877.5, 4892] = 1.01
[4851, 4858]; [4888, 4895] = 1.01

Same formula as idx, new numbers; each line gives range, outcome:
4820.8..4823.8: 22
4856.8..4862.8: 18.1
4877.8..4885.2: 23.1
